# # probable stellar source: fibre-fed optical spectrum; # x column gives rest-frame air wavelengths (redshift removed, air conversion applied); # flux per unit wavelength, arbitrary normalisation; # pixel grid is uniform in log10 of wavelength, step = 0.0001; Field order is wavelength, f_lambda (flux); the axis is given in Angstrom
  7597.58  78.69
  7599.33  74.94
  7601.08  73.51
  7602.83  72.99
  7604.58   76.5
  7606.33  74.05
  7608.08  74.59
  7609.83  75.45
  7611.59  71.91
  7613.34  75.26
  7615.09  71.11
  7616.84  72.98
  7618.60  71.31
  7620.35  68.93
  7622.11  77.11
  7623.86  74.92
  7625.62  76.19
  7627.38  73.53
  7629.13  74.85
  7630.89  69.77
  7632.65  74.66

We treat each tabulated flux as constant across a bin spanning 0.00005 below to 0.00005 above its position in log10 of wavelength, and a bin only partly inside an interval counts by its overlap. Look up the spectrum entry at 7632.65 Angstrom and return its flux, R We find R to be 74.66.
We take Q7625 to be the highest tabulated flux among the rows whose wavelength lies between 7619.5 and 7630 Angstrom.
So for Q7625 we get 77.11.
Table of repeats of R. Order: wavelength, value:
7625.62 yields 76.19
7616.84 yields 72.98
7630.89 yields 69.77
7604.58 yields 76.5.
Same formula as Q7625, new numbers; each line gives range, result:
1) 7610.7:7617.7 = 75.26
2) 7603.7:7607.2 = 76.5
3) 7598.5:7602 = 74.94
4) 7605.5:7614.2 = 75.45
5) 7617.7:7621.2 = 71.31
